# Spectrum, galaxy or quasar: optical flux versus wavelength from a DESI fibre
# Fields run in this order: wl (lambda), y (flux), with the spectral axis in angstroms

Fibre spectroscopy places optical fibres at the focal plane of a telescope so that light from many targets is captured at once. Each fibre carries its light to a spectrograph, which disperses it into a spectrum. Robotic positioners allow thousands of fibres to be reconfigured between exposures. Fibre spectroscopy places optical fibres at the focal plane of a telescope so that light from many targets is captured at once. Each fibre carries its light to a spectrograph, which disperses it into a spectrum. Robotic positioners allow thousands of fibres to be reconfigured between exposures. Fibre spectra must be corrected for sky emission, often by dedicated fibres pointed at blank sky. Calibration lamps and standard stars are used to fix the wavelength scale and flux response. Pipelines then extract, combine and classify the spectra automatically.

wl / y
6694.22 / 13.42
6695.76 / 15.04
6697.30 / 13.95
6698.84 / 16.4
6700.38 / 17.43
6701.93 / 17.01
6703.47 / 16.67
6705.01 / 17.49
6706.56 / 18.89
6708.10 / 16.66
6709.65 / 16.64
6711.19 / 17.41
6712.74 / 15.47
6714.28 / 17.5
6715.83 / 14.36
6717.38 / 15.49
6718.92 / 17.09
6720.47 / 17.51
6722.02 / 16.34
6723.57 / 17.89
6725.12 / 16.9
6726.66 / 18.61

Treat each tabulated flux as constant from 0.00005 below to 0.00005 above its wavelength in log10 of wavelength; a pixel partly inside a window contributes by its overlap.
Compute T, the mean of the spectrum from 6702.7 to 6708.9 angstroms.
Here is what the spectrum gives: 17.4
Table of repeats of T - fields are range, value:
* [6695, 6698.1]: 14.5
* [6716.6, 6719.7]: 16.3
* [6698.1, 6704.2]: 16.9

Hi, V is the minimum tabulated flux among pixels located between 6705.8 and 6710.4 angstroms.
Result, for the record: 16.64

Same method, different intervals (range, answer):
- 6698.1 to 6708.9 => 16.4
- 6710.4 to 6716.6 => 14.36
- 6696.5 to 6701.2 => 13.95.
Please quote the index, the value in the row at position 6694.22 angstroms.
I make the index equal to 13.42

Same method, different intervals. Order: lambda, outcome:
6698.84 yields 16.4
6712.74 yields 15.47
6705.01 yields 17.49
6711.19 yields 17.41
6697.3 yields 13.95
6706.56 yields 18.89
